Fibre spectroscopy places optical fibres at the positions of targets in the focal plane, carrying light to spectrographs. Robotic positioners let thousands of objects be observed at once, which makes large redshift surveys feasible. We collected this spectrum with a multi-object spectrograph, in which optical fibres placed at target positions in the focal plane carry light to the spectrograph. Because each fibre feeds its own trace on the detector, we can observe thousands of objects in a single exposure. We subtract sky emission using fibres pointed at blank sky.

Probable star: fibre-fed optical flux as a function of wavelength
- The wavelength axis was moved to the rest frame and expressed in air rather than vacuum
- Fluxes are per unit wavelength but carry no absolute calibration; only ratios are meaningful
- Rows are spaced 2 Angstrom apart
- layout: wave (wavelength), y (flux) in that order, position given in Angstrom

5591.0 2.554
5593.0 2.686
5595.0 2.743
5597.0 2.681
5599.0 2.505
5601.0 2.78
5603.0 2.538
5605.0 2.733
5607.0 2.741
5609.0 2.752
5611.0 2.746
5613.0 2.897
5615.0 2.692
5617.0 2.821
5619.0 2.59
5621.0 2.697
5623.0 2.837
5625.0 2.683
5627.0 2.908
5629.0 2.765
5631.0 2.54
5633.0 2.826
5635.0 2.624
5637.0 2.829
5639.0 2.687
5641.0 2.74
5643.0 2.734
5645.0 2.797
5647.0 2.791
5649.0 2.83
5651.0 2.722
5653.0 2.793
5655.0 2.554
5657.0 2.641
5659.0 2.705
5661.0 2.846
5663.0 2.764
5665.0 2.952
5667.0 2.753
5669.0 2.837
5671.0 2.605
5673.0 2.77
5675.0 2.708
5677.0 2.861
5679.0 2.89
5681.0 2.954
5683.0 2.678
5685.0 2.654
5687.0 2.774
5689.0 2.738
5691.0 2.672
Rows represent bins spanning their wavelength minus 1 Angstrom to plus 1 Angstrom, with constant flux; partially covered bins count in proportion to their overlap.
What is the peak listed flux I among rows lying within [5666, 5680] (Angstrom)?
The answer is 2.89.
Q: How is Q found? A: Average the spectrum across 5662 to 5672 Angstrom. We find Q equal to 2.78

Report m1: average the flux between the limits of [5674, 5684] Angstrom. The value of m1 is 2.82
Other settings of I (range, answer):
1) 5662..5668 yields 2.952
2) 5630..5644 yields 2.829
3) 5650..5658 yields 2.793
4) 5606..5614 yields 2.897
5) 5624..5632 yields 2.908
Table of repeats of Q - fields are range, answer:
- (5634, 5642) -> 2.72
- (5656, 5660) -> 2.67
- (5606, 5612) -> 2.75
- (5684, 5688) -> 2.71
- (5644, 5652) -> 2.79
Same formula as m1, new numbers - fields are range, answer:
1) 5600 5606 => 2.68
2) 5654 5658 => 2.6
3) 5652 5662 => 2.71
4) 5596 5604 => 2.63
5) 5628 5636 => 2.69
